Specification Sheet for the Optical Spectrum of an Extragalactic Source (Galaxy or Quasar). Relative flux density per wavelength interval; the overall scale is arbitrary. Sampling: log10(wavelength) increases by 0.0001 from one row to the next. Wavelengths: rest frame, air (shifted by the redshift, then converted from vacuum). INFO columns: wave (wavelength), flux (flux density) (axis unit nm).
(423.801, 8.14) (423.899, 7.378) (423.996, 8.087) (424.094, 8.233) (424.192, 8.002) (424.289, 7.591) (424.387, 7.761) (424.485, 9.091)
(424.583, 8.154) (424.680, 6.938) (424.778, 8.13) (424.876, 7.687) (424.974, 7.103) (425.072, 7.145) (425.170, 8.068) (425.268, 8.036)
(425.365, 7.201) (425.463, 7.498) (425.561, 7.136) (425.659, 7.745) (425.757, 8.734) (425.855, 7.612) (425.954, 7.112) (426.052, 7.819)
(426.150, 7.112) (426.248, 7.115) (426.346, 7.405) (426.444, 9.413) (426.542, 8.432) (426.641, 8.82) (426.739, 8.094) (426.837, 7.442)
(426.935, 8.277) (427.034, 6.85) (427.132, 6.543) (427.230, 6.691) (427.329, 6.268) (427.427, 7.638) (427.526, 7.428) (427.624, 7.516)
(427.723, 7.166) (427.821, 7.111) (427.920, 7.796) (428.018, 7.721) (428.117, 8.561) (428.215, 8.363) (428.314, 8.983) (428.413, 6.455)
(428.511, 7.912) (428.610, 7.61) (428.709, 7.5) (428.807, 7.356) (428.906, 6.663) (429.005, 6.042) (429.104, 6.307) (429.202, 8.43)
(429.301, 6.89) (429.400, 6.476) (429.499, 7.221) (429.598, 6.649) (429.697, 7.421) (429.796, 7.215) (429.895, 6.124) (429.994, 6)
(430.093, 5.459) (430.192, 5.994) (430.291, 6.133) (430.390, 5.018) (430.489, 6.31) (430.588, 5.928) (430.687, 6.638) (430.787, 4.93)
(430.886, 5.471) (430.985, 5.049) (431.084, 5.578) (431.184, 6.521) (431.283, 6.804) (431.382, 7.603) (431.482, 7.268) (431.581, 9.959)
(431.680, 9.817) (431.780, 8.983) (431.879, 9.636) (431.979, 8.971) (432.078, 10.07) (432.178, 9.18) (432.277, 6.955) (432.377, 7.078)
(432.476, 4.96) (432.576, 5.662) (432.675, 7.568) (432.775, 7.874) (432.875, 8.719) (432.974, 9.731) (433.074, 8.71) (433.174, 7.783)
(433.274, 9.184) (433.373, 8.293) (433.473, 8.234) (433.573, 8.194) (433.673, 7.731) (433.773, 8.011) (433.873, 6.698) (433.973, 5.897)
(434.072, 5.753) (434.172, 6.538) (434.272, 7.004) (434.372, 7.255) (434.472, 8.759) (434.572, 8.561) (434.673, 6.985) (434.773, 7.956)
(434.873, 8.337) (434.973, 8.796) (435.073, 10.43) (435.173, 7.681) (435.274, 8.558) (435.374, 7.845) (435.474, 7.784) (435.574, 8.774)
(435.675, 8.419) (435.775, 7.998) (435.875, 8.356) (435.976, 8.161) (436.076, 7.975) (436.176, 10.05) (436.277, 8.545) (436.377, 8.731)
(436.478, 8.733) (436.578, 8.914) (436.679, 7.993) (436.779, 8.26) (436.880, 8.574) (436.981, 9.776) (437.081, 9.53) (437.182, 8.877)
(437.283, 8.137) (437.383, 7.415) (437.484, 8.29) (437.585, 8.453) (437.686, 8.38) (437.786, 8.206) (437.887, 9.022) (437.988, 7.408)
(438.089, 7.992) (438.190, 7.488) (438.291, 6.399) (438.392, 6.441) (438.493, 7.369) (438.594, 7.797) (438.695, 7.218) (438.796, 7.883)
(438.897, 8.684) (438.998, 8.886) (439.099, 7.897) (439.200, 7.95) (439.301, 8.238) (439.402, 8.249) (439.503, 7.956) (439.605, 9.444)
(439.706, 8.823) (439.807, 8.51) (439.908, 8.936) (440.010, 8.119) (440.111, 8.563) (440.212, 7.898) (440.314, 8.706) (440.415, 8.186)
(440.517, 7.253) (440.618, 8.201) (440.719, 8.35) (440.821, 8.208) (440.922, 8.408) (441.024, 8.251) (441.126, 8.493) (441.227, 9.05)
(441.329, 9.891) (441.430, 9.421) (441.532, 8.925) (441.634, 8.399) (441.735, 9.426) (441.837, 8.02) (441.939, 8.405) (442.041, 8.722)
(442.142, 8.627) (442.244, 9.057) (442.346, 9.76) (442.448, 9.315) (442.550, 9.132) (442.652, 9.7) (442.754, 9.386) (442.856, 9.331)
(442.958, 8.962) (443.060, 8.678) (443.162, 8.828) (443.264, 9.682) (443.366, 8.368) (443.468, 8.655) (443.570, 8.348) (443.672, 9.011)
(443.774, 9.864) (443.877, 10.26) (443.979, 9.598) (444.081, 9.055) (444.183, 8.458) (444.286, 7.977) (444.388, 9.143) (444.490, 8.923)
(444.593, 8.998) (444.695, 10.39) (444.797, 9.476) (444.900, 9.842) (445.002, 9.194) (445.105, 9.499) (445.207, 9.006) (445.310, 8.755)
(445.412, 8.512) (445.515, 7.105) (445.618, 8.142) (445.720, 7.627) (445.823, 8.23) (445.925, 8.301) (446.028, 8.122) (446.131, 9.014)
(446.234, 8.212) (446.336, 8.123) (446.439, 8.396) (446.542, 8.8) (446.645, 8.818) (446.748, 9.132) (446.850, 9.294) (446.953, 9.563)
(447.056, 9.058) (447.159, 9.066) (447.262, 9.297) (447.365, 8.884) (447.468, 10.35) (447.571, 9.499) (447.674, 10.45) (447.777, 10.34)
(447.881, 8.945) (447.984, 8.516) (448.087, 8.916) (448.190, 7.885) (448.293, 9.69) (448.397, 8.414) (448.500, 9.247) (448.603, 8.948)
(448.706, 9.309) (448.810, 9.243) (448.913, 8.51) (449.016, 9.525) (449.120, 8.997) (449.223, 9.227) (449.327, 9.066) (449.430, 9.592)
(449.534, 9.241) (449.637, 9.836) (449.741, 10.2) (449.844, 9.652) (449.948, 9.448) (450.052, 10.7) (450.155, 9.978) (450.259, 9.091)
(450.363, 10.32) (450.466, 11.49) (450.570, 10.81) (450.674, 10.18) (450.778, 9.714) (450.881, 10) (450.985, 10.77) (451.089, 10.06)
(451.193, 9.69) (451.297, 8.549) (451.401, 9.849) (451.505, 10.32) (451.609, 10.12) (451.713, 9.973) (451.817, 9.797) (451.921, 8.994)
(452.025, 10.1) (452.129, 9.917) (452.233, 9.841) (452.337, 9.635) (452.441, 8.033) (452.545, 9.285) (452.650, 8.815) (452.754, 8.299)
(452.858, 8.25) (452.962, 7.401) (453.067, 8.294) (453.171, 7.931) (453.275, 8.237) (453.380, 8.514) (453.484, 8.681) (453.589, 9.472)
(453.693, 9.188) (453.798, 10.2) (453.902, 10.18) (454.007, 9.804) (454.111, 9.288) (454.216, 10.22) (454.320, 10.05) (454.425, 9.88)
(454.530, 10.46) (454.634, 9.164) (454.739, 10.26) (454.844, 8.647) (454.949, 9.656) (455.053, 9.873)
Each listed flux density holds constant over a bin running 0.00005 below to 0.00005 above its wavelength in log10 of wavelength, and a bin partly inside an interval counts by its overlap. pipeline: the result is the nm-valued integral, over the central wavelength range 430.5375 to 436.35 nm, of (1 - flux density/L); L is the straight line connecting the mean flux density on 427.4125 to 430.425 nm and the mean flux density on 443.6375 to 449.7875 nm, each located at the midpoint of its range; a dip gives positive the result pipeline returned -0.169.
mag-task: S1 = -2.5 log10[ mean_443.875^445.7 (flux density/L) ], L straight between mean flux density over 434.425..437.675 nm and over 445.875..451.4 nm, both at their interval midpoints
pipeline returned 0.02 mag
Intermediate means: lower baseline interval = 8.49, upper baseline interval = 9.37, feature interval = 8.96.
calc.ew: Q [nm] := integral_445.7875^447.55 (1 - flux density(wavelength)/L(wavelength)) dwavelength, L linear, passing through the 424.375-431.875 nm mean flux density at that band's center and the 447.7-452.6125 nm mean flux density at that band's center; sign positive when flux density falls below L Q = 0.06 nm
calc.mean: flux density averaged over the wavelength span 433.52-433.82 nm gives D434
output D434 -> 7.97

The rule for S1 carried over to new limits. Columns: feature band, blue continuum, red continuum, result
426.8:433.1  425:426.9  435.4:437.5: 0.119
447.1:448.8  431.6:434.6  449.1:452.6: 0.029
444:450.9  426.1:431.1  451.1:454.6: -0.046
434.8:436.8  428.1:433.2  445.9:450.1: -0.095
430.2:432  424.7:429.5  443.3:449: 0.125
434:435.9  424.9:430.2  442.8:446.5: 0.007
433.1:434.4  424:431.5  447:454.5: 0.048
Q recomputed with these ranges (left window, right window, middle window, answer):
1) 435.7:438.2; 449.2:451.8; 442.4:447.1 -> 0.19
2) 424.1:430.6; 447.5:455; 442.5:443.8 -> -0.05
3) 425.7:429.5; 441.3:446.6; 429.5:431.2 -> 0.37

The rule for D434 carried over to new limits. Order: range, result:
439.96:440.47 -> 8.28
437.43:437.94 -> 8.45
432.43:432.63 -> 5.38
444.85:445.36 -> 9.26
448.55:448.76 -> 9.13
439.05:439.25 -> 7.93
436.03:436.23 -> 9.02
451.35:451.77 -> 10.1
